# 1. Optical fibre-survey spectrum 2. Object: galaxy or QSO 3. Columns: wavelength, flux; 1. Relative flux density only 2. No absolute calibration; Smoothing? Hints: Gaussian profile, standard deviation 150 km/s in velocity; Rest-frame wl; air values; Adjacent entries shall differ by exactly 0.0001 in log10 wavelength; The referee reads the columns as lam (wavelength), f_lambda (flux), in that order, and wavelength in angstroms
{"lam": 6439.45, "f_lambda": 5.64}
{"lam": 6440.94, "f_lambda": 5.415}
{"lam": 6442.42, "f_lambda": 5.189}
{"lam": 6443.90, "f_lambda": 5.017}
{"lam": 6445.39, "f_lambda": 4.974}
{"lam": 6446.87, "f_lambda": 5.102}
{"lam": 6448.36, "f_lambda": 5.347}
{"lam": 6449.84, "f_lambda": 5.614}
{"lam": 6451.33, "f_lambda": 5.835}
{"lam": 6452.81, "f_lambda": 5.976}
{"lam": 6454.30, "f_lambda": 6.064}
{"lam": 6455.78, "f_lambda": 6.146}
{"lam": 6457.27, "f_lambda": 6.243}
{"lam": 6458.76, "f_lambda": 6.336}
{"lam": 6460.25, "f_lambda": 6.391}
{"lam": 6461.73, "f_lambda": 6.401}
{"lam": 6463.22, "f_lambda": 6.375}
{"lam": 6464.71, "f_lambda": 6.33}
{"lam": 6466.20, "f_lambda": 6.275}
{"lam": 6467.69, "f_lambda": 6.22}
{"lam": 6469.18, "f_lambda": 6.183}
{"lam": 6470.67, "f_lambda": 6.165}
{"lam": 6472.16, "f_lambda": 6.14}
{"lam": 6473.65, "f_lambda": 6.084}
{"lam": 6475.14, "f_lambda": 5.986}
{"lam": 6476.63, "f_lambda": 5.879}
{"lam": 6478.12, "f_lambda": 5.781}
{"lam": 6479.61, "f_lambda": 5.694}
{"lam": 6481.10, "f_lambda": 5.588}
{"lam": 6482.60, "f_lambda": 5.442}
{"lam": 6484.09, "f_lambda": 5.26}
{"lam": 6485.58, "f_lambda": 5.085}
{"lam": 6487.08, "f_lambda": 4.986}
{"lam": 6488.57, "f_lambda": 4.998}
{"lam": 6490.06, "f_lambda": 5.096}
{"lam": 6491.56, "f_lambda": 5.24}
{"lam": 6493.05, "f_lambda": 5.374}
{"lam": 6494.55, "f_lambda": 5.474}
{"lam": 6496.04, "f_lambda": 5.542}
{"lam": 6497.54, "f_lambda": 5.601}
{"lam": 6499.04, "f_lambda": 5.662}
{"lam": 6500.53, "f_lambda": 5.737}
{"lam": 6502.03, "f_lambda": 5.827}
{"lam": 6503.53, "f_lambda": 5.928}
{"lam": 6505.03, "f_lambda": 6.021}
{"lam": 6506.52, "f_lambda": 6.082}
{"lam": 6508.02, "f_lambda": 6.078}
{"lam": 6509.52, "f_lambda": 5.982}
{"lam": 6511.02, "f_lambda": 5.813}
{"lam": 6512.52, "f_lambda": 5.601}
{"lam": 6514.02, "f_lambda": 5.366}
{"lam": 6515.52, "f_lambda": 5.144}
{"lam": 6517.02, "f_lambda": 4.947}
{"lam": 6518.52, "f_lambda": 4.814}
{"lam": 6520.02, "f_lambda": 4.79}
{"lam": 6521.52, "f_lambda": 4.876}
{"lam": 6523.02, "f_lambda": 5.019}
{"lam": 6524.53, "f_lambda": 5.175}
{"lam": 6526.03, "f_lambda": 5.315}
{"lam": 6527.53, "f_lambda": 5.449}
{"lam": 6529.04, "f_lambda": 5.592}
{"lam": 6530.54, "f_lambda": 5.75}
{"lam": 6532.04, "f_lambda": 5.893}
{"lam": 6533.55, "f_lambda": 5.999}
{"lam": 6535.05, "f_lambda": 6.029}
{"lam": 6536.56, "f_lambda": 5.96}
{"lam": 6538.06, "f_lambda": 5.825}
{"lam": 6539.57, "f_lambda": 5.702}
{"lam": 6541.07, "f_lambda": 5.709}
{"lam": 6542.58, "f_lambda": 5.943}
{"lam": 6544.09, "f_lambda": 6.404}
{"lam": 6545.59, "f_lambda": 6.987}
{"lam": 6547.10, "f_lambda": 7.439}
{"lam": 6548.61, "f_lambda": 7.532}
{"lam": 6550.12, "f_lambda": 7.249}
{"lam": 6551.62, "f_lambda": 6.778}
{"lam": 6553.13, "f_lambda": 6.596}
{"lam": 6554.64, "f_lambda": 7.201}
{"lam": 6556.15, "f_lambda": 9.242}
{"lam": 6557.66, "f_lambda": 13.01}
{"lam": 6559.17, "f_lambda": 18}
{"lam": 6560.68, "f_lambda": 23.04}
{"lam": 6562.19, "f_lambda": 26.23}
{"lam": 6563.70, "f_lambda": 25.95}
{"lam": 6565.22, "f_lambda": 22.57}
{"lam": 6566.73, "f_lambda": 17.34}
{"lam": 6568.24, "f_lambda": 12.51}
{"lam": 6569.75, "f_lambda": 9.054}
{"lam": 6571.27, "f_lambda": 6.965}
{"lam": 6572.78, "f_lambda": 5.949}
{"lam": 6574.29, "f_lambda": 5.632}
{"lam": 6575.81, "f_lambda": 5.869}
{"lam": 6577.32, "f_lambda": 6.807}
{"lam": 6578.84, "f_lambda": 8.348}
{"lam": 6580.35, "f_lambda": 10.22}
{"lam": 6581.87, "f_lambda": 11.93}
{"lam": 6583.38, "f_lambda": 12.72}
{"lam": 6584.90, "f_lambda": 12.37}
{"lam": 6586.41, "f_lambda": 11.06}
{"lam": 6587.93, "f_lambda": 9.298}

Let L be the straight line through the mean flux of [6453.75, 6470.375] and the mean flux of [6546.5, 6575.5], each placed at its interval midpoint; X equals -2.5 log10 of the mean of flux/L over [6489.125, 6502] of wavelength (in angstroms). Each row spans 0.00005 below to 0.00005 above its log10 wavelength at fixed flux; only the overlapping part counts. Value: 0.460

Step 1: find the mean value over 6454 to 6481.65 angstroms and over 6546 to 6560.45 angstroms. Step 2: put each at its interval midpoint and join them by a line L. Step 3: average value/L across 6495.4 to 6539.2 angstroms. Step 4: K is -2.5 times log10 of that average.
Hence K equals 0.41 mag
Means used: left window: 6.13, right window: 9.68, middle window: 5.58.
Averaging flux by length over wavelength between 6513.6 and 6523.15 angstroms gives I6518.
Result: 4.98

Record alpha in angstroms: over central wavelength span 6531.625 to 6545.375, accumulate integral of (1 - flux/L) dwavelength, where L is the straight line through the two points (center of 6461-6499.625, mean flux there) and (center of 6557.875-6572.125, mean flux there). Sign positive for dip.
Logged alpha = 7.8 angstroms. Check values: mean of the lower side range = 5.72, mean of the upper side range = 17.7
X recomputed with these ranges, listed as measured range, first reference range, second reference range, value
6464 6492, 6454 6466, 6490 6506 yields 0.050 mag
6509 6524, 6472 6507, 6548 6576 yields 0.485 mag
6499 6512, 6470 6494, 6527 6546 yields -0.037 mag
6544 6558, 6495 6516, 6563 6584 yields 0.235 mag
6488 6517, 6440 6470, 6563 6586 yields 0.405 mag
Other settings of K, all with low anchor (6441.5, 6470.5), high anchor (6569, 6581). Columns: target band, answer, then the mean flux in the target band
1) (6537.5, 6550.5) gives 0.07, 6.52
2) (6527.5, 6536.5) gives 0.17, 5.82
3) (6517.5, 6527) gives 0.32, 5.01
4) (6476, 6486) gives 0.12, 5.55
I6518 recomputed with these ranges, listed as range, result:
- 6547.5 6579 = 12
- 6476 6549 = 5.65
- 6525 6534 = 5.64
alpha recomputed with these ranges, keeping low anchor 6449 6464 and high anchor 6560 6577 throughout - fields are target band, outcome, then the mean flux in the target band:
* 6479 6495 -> 5.9 angstroms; 5.29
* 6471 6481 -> 2.2 angstroms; 5.92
